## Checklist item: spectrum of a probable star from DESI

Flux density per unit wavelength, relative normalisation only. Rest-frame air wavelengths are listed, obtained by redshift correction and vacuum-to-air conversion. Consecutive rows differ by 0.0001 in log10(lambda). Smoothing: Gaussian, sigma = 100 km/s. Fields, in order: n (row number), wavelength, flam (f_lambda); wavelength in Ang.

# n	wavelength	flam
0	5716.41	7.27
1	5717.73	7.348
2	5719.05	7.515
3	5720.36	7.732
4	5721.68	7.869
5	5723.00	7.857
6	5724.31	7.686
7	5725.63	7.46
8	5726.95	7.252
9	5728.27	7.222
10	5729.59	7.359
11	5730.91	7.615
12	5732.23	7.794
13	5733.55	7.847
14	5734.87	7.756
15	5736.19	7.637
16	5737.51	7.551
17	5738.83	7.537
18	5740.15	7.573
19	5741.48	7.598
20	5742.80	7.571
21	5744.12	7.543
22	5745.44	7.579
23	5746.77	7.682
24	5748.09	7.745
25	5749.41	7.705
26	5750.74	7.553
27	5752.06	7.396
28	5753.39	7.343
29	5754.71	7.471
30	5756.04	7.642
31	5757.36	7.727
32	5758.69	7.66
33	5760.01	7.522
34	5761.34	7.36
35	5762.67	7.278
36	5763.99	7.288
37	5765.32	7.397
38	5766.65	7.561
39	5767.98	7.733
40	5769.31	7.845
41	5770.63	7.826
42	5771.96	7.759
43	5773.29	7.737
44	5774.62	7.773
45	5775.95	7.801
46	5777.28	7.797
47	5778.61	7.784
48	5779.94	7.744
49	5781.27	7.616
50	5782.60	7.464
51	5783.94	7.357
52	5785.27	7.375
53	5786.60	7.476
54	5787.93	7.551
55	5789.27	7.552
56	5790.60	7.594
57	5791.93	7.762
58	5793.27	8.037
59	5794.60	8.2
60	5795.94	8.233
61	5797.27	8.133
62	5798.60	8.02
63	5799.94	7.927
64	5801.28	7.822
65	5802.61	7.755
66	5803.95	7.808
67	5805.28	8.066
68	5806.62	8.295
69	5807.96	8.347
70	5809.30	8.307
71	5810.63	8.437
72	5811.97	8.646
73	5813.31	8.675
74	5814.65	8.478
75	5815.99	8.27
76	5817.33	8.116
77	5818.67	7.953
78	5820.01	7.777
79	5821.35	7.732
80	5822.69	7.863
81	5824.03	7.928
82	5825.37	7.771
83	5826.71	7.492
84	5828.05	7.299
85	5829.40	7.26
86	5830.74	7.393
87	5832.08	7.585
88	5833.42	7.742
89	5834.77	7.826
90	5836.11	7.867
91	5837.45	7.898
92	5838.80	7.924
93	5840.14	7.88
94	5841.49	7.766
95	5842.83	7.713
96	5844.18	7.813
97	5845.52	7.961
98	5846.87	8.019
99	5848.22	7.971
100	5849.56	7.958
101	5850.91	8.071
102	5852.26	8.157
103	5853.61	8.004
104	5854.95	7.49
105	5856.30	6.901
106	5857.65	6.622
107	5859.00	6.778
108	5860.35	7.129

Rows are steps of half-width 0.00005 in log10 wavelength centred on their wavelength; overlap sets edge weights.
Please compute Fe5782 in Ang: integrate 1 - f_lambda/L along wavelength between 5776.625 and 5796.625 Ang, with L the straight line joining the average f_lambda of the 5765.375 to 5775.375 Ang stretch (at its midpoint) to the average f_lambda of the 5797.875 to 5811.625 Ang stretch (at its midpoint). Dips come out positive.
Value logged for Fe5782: 0.5 Ang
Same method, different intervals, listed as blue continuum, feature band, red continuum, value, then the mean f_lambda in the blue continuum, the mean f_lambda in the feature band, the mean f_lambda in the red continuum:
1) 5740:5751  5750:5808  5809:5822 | 1.5 Ang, 7.62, 7.71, 8.24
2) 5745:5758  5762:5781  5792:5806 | 0.2 Ang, 7.58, 7.67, 7.99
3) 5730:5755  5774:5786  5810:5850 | 0.2 Ang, 7.6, 7.63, 7.9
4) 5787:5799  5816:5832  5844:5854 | 0.5 Ang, 7.89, 7.71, 8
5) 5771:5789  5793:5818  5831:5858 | -1.6 Ang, 7.63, 8.19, 7.77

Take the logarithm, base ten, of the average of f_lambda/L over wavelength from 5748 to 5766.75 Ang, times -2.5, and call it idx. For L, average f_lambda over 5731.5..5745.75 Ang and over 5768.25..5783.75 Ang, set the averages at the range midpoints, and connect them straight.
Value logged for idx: 0.03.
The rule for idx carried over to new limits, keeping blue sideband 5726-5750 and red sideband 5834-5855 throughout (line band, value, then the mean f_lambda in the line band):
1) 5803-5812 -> -0.059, 8.23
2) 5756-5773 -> 0.011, 7.59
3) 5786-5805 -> -0.013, 7.86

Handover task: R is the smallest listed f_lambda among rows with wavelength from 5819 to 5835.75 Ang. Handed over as 7.26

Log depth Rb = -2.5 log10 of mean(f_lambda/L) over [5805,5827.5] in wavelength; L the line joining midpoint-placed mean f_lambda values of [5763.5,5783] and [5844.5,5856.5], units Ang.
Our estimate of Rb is -0.05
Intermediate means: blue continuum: 7.68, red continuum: 7.88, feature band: 8.12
